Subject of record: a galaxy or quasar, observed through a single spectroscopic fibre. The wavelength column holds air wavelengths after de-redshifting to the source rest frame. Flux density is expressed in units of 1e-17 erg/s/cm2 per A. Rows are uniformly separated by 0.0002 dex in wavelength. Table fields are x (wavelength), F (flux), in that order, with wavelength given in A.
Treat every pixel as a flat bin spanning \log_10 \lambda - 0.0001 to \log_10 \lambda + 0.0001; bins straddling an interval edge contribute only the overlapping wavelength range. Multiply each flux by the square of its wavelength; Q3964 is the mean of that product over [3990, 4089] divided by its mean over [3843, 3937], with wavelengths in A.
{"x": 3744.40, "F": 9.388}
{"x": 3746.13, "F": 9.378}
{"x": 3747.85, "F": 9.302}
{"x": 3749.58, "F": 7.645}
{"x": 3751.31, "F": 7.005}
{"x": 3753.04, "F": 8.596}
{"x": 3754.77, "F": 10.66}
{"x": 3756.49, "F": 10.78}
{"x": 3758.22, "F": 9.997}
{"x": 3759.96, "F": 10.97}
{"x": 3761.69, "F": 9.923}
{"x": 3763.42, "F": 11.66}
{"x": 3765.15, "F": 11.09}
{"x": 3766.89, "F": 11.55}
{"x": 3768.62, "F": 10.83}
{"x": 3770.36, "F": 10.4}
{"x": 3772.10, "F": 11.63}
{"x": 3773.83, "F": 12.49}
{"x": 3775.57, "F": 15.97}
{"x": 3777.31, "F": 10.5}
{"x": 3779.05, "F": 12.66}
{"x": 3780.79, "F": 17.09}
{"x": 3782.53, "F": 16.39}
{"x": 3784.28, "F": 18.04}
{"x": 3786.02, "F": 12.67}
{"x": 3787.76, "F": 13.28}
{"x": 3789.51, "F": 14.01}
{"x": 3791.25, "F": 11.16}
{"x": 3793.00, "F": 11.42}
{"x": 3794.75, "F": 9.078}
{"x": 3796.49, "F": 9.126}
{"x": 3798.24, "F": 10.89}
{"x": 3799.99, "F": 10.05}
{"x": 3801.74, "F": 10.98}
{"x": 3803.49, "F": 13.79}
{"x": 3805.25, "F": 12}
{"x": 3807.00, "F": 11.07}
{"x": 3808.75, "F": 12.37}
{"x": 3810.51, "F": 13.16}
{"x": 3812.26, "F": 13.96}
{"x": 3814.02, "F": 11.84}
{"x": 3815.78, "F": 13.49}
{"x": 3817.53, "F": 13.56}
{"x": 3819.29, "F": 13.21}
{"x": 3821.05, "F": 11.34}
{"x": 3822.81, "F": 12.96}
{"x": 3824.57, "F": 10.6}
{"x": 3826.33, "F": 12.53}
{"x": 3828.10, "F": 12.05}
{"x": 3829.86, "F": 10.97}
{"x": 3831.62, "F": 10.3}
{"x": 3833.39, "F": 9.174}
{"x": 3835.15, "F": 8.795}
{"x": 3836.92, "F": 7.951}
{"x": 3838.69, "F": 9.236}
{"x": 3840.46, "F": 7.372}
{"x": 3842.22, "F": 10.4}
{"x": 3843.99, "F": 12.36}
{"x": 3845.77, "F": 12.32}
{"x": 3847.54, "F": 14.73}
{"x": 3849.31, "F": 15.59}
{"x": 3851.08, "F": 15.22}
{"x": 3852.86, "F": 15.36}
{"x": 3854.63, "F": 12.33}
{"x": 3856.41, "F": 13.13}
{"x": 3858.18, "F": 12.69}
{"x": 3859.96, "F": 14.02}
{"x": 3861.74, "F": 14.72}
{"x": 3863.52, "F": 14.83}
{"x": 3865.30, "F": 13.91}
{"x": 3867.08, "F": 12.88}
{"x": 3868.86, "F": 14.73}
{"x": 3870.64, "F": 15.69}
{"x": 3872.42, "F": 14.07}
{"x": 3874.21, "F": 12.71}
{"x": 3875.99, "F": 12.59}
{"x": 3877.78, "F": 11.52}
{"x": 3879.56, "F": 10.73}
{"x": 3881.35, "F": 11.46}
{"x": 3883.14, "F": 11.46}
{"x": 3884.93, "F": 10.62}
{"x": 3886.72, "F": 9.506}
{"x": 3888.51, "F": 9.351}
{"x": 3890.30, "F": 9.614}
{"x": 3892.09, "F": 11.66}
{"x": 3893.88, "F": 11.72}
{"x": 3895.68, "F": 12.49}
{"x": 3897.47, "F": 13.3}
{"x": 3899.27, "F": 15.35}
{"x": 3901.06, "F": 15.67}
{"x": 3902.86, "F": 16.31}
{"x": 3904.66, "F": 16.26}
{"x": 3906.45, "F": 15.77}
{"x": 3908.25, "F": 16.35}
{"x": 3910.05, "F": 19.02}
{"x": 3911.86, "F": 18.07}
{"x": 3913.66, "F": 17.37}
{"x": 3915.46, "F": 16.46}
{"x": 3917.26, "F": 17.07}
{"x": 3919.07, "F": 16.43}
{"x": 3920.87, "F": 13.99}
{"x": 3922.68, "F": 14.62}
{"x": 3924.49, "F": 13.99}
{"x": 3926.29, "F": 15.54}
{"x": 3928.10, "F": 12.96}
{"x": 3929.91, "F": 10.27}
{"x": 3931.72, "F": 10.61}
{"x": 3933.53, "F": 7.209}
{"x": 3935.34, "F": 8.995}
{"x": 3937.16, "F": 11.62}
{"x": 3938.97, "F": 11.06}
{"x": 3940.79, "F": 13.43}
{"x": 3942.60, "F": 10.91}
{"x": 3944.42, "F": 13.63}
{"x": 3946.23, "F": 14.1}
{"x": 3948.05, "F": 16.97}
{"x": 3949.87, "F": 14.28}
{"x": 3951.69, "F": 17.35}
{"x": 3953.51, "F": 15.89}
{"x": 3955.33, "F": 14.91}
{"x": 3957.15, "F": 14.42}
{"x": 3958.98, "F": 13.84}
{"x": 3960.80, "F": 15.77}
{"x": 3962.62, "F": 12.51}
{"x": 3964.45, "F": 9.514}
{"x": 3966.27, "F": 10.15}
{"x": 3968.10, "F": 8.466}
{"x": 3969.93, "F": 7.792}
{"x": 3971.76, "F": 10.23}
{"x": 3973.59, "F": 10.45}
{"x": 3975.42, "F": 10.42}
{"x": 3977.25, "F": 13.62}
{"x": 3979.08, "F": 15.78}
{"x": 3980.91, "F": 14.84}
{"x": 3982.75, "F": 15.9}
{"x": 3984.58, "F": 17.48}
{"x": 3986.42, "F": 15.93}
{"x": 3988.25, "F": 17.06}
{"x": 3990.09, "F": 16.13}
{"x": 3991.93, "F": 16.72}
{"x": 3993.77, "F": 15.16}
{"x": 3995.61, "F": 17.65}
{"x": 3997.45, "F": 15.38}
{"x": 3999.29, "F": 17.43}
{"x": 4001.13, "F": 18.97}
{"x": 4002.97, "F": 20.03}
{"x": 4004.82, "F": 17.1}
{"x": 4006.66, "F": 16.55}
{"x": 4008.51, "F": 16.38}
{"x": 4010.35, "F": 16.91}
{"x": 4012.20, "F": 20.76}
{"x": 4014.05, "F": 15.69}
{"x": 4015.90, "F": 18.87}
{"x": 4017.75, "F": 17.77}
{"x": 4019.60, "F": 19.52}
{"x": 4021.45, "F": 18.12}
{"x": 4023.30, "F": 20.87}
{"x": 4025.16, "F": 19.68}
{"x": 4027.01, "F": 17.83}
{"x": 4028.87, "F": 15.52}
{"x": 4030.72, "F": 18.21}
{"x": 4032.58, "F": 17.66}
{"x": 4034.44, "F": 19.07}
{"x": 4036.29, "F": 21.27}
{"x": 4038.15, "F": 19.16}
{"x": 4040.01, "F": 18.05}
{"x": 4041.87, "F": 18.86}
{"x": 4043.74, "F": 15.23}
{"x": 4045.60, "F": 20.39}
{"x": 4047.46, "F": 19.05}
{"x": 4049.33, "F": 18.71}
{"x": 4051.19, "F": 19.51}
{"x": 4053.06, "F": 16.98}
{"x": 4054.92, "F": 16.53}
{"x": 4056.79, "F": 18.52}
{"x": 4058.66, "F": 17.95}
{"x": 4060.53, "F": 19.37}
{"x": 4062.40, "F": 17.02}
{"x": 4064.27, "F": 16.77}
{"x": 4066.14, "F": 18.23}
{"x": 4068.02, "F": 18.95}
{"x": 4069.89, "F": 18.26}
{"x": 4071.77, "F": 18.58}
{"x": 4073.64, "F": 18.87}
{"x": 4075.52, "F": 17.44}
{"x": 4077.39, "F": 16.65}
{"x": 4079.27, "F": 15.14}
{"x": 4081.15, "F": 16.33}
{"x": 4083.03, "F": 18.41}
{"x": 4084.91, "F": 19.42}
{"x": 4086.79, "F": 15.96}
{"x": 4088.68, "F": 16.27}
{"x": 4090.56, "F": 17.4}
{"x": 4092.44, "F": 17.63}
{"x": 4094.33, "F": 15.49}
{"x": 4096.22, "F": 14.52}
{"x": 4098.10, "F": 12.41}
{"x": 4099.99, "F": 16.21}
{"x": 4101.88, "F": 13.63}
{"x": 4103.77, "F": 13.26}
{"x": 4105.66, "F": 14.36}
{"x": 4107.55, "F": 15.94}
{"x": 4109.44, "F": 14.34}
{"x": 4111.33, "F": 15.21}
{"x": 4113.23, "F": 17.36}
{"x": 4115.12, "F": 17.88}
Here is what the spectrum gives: 1.43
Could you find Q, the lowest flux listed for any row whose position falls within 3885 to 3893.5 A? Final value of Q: 9.351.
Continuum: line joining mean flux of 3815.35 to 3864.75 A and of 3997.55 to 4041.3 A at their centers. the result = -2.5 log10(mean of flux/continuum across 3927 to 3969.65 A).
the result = 0.259 mag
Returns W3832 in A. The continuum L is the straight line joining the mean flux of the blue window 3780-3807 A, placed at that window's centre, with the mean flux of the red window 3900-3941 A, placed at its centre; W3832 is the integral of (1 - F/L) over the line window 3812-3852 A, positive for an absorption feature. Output 4.3 A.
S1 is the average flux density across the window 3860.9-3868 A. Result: 14.1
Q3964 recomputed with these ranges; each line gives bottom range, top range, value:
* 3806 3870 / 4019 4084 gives 1.64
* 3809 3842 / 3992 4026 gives 1.75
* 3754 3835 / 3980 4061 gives 1.67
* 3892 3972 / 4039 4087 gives 1.40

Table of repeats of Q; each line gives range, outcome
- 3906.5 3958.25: 7.209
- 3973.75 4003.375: 10.42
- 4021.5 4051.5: 15.23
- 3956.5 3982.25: 7.792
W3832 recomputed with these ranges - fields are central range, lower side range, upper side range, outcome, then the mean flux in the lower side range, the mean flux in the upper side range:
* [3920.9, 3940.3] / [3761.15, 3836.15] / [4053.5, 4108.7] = 3.30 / 12.1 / 16.7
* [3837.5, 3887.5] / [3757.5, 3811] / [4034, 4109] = 3.05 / 12.1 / 17.3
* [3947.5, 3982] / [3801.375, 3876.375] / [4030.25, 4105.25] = 4.98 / 12.5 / 17.4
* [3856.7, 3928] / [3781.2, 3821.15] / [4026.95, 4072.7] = 3.41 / 12.5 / 18.2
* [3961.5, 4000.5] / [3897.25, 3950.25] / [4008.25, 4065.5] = 6.12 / 14.3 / 18.3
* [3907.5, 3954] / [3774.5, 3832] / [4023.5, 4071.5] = 4.12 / 12.5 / 18.3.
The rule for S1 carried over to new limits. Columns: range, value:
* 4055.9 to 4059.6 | 18.2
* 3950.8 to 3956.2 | 16.1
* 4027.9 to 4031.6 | 16.9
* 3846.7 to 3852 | 15.2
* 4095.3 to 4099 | 13.5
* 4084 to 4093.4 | 17.3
